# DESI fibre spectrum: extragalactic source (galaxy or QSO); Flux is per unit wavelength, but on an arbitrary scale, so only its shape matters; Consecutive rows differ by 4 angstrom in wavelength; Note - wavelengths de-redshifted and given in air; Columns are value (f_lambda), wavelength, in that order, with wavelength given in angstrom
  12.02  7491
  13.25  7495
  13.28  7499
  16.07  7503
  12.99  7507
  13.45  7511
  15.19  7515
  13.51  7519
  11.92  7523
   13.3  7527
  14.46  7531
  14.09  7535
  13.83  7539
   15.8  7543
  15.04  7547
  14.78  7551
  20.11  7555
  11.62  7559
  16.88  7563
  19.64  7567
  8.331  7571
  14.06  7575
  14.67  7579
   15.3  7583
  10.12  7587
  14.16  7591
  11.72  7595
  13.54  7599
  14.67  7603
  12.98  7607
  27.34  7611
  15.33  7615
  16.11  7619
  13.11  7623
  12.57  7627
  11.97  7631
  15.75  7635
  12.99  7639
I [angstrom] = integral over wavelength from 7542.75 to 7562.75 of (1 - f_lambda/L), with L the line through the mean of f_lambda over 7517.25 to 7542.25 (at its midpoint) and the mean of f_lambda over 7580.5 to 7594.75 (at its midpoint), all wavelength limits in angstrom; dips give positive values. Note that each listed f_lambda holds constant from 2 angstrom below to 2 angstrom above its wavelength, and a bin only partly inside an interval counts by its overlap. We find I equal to -3.22 angstrom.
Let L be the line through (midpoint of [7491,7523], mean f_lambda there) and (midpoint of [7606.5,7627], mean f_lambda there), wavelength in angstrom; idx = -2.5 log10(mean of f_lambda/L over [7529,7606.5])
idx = 0.08 mag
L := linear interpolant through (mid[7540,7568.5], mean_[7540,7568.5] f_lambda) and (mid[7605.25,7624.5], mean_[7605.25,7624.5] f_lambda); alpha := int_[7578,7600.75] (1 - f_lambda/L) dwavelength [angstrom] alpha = 4.8 angstrom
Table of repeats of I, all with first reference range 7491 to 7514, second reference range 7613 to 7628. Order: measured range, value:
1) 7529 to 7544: -0.59 angstrom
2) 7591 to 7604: 0.84 angstrom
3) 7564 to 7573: -0.14 angstrom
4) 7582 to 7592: 0.93 angstrom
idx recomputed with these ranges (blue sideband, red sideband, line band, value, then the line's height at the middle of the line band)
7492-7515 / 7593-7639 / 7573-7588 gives 0.06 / 14.6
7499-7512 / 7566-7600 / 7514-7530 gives 0.04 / 13.9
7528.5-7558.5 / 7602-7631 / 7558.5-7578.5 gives 0.08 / 15.4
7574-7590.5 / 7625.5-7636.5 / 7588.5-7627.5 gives -0.13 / 13.5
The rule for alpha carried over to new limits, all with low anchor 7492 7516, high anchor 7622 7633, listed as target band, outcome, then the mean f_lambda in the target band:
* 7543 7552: -1.15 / 15.1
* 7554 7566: -2.62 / 16.2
